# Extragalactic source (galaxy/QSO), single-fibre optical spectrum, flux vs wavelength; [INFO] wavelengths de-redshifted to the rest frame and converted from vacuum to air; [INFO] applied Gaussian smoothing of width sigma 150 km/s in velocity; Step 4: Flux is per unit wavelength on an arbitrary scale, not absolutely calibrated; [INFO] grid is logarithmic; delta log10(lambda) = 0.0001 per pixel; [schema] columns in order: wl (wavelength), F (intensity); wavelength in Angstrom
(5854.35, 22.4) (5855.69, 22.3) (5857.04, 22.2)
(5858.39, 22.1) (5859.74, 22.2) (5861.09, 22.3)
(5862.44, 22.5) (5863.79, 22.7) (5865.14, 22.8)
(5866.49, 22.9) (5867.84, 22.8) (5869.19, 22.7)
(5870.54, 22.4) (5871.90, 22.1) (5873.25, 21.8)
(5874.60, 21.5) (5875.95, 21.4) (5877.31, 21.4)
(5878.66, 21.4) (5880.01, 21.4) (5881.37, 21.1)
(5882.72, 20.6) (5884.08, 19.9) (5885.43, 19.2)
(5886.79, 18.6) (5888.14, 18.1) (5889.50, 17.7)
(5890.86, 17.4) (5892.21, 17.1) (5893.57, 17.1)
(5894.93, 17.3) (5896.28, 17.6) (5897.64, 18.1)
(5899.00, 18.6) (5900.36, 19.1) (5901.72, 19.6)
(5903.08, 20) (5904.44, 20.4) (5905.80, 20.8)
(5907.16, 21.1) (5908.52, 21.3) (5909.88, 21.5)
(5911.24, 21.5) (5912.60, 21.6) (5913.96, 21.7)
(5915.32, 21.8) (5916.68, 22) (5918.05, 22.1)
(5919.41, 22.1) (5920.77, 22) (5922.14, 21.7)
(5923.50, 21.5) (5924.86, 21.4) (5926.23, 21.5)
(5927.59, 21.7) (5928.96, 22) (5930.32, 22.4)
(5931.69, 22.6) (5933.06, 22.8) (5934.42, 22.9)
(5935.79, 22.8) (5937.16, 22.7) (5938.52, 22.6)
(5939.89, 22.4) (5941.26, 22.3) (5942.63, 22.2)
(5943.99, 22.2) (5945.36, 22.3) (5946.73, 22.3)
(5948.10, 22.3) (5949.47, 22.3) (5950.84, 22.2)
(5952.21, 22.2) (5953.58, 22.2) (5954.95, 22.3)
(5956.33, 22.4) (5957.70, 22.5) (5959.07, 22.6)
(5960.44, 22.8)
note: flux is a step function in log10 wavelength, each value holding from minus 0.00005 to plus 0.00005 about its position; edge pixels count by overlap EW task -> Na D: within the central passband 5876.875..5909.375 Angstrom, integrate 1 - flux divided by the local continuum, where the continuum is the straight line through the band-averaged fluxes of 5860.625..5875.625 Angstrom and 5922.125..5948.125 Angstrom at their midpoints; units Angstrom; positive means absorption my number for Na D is 4.32 Angstrom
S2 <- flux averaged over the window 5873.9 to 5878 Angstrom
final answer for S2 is 21.4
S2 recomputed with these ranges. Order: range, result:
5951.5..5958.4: 22.3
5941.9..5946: 22.3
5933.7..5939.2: 22.8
